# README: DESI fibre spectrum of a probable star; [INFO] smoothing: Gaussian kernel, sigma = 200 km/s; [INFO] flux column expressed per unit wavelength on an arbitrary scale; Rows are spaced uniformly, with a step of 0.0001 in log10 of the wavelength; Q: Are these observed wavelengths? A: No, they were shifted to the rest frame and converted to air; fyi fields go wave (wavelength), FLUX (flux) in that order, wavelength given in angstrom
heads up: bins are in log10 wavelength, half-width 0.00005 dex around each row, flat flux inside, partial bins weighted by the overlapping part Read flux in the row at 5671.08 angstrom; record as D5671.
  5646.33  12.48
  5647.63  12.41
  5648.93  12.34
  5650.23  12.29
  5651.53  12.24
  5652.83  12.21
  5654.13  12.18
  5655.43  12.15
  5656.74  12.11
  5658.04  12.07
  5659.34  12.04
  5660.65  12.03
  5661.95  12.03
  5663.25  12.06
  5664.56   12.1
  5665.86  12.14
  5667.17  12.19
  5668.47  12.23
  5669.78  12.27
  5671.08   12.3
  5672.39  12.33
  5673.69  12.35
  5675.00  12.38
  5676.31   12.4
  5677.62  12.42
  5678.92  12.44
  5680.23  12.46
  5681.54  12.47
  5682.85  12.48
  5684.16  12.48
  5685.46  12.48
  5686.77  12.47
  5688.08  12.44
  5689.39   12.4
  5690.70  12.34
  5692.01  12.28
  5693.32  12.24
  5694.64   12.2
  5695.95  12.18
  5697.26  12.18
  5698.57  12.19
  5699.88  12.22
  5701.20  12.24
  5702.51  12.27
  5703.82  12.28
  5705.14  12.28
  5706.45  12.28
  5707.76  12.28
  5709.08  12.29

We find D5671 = 12.3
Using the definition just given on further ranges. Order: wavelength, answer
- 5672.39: 12.33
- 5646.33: 12.48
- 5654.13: 12.18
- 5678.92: 12.44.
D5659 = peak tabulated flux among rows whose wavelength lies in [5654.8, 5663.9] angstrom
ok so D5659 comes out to 12.15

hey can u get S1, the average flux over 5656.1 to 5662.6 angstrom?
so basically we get 12.1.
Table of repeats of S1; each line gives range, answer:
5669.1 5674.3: 12.3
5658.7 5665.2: 12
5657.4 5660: 12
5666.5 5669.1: 12.2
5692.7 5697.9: 12.2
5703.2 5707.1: 12.3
